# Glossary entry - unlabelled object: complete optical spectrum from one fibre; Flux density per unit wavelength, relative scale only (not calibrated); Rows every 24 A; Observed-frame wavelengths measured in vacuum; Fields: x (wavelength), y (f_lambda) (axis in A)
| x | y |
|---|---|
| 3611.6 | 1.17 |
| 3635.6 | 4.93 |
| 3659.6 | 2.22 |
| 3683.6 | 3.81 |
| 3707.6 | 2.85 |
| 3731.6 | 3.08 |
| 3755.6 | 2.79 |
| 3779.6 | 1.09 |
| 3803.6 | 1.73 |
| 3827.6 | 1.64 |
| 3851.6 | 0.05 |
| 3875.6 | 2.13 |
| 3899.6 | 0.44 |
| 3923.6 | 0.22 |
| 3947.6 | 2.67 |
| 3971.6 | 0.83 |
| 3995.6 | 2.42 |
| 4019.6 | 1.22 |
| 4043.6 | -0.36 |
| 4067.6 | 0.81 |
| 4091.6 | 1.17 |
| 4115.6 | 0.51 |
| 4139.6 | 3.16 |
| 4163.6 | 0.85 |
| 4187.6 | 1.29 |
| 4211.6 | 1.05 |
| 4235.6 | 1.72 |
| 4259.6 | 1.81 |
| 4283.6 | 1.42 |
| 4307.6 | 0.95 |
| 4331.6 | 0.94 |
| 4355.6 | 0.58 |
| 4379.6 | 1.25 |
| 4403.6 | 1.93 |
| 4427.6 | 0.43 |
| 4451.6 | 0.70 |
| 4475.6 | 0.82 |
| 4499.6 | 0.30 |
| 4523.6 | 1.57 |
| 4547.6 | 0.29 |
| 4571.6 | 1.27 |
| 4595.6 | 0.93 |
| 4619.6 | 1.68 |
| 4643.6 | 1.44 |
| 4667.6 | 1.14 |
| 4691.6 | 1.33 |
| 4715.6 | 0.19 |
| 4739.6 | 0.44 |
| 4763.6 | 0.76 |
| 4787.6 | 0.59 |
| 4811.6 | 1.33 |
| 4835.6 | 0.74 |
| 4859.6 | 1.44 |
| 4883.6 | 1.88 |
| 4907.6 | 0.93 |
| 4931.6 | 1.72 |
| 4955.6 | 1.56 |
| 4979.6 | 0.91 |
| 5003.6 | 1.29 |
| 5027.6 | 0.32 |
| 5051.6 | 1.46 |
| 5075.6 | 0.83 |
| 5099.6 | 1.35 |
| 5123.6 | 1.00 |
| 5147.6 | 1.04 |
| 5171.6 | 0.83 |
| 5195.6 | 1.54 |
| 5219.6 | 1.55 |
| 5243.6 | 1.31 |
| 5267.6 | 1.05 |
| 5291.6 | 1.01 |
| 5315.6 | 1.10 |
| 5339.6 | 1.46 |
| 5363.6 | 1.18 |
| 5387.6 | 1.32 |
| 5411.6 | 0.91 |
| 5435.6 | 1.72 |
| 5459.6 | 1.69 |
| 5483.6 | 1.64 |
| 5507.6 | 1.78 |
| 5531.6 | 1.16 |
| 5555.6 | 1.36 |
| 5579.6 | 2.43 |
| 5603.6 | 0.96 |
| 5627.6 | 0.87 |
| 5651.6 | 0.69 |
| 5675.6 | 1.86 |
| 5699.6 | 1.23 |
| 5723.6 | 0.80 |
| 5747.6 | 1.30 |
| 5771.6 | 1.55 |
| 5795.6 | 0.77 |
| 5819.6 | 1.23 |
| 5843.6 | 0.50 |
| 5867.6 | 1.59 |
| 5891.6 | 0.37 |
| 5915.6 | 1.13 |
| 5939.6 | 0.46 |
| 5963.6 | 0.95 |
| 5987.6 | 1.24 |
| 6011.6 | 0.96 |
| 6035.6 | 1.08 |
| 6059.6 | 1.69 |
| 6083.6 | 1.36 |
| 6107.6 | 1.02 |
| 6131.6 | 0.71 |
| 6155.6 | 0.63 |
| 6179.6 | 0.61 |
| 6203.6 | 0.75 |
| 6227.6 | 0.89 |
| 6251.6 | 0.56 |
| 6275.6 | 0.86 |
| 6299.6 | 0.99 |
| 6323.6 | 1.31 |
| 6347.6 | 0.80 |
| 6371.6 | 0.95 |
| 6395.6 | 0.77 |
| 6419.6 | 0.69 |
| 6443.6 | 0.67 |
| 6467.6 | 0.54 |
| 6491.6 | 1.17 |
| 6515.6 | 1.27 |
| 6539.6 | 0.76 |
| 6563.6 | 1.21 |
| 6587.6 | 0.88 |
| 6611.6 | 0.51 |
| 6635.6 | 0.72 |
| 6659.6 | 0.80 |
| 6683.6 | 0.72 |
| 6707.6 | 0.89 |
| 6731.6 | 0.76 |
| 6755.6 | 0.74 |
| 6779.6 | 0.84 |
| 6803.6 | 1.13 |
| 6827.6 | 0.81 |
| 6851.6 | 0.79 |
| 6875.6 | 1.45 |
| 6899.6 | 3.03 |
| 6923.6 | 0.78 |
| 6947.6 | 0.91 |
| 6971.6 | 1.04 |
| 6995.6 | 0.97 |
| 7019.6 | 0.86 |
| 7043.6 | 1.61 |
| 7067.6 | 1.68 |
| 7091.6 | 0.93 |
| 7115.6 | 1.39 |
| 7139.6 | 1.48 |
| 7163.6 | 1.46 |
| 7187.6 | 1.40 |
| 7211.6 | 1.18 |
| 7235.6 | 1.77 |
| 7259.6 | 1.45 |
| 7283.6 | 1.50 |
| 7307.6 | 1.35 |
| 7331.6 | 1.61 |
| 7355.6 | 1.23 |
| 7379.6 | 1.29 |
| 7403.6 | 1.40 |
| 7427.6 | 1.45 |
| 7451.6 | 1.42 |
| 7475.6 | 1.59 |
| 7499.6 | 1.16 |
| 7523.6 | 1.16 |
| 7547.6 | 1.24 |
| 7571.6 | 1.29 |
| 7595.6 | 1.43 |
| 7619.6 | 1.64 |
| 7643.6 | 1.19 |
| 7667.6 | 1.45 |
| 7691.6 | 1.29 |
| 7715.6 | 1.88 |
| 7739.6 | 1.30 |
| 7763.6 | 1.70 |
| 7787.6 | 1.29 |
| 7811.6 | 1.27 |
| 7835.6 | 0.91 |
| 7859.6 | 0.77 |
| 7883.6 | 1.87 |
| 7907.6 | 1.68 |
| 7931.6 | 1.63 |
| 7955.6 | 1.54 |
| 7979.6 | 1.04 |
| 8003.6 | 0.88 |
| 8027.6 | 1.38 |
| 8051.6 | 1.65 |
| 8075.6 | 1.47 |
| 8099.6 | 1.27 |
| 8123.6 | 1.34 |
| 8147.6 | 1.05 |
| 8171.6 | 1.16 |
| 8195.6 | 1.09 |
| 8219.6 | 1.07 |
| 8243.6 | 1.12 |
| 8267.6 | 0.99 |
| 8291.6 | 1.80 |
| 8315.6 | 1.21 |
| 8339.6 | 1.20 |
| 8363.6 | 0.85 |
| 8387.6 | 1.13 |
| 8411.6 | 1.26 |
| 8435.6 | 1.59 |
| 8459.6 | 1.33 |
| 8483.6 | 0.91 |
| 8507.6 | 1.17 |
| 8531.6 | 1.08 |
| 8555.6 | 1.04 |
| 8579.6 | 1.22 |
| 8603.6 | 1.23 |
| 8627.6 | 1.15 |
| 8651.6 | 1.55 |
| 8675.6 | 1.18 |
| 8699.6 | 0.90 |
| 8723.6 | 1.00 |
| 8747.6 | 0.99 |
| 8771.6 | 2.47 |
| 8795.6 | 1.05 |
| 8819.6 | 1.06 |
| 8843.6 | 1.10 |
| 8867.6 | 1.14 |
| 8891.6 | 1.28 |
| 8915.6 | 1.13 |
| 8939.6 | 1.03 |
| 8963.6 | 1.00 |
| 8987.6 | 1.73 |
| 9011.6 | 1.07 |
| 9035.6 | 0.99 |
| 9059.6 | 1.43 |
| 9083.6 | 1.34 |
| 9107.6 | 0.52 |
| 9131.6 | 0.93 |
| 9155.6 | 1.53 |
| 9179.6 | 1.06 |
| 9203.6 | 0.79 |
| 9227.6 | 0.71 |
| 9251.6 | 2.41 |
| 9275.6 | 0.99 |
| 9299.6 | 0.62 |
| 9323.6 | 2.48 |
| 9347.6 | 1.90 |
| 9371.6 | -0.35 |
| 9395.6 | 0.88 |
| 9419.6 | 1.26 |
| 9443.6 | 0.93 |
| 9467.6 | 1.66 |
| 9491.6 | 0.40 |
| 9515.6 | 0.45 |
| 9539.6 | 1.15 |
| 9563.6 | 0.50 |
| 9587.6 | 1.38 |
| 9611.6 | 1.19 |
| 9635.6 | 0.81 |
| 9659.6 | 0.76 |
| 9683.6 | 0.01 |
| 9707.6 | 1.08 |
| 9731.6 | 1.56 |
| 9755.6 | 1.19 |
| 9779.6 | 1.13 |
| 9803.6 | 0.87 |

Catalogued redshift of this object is 0.85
